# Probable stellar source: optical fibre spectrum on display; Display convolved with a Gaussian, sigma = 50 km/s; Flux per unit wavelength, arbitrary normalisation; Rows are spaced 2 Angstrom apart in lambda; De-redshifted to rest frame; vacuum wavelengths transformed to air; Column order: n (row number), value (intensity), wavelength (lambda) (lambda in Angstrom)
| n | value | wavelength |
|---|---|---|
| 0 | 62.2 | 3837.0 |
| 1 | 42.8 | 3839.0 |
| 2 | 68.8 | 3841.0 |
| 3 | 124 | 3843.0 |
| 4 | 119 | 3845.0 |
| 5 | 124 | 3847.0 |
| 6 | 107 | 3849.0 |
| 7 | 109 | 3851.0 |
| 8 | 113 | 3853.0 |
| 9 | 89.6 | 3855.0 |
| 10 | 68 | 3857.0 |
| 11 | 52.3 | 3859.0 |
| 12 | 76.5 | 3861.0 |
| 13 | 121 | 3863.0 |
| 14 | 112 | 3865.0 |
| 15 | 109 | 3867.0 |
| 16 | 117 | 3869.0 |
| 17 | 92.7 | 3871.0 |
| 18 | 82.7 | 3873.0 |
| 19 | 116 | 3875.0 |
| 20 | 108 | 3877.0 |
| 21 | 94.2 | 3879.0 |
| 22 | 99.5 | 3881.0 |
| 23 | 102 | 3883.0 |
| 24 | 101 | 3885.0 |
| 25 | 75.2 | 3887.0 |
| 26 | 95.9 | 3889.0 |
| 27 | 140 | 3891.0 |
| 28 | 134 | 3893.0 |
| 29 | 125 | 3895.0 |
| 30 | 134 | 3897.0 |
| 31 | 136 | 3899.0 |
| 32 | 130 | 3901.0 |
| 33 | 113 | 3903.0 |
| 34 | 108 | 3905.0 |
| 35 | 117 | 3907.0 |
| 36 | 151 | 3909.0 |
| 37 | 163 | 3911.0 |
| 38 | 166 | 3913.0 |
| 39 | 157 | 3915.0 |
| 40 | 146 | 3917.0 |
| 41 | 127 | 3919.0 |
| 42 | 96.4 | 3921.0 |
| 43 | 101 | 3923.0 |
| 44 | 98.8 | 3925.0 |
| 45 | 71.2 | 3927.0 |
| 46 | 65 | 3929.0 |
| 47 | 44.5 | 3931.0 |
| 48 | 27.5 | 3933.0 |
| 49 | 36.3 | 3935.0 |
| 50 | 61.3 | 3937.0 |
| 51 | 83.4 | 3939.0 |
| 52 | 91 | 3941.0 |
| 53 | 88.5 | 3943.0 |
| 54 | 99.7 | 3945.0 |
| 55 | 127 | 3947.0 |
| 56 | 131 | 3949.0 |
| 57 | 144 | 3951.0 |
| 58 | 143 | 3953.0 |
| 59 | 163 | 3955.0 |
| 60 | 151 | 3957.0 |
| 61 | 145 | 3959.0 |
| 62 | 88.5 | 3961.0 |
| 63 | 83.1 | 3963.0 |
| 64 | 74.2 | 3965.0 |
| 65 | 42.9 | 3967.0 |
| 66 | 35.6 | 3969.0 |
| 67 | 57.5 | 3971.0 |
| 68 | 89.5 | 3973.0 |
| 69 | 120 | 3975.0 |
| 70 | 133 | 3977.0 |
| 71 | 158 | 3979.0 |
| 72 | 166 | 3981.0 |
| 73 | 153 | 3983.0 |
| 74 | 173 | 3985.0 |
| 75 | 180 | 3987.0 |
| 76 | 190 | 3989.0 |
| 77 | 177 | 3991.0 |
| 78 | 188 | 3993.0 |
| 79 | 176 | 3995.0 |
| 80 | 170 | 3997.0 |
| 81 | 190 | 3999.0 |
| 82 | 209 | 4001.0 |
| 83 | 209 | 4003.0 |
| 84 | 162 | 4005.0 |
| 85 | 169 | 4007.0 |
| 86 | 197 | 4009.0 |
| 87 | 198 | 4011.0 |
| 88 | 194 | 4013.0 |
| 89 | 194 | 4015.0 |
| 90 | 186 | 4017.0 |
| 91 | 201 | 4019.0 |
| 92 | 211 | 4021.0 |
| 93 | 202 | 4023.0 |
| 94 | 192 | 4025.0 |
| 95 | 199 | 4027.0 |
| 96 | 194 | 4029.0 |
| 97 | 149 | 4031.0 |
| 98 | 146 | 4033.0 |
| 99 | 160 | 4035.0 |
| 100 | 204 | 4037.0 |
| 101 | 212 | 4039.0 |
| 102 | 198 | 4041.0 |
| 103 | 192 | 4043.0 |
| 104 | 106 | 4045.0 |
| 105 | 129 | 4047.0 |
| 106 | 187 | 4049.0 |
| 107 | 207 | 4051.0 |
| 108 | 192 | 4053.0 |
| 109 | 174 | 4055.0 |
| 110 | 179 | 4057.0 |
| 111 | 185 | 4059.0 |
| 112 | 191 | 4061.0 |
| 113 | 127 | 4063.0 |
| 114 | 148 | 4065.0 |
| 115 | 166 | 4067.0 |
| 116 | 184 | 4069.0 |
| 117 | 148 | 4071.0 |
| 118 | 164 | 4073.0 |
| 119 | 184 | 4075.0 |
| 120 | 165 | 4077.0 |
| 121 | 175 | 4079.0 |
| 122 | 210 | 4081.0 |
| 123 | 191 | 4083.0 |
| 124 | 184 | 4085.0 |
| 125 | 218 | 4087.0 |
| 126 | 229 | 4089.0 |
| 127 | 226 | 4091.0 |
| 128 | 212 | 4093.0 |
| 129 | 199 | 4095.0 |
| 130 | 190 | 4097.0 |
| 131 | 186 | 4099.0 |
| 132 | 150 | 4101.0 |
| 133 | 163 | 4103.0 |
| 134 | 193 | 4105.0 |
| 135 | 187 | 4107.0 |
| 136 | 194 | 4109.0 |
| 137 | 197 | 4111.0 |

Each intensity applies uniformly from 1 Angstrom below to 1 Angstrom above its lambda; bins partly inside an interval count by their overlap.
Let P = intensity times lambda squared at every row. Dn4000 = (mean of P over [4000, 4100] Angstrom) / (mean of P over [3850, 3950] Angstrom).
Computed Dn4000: 1.9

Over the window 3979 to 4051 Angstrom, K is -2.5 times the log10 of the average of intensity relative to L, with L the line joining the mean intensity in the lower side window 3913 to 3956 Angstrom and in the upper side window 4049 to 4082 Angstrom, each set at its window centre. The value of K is -0.24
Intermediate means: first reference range 102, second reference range 175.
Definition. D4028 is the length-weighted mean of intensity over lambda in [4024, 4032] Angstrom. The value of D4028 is 184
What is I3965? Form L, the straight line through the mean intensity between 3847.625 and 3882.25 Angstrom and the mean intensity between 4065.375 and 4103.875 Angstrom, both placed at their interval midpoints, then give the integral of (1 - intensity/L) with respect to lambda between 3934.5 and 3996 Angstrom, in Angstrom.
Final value 7.9 Angstrom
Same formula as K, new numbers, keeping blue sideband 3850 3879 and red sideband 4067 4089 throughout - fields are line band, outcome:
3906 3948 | 0.20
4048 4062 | -0.08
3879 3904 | -0.06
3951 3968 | 0.19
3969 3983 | 0.22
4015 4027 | -0.23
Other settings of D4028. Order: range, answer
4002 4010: 184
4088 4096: 216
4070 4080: 167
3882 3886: 102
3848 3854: 110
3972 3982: 133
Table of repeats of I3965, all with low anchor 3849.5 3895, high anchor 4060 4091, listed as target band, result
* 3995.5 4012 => -3.8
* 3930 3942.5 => 6.7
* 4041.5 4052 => 0.2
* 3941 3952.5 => 1.2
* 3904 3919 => -3.4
